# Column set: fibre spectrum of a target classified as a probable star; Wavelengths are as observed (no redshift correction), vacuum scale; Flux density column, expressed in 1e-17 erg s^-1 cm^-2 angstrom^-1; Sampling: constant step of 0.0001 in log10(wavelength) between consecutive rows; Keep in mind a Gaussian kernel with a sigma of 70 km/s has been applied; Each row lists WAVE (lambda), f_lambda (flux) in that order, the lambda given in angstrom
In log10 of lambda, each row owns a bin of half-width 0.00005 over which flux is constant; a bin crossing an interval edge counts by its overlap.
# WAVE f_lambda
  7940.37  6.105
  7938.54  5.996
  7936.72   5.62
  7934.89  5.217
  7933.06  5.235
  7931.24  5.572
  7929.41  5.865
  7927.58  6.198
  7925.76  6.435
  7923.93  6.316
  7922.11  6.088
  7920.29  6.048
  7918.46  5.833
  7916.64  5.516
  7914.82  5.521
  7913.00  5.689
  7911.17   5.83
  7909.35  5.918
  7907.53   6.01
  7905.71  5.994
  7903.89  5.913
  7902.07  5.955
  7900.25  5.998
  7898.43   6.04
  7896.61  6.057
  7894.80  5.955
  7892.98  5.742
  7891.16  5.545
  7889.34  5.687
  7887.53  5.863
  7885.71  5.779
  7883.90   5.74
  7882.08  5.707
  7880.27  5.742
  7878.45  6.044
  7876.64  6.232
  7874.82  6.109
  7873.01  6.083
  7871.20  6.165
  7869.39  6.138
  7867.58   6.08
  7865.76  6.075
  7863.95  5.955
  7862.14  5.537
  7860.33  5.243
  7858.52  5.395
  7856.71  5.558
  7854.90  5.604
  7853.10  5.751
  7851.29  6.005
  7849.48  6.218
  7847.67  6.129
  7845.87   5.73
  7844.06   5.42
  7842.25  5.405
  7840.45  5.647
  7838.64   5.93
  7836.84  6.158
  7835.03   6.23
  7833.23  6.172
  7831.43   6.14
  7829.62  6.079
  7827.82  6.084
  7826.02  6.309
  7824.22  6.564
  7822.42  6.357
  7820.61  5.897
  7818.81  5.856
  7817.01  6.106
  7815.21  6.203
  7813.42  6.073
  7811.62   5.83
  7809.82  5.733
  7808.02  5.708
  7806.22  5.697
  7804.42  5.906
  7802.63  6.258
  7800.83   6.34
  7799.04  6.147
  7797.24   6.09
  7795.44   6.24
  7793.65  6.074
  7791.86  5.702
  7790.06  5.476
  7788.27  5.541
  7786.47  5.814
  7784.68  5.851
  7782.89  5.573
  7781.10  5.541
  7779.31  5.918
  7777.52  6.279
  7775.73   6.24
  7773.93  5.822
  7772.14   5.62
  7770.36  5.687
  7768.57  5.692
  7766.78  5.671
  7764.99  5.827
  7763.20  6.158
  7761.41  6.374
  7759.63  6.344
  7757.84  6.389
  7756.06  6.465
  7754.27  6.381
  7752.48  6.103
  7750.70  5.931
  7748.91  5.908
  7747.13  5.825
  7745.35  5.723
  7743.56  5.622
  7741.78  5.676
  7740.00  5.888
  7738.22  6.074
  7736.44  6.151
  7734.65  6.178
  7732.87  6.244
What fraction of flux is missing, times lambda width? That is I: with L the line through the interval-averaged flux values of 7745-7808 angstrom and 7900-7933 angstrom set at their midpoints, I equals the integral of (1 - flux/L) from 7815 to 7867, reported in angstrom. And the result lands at 0.1 angstrom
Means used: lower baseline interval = 5.96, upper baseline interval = 5.91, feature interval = 5.92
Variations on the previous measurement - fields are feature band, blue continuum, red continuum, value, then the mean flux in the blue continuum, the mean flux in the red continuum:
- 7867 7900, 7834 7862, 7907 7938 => -0.8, 5.76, 5.82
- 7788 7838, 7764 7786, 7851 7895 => -1.9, 5.81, 5.82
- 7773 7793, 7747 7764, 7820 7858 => 1.1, 6.2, 5.96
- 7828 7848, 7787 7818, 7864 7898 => 0.1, 5.95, 5.93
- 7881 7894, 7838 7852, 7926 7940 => 0.1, 5.8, 5.73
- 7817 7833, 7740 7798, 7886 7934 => -0.7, 5.92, 5.88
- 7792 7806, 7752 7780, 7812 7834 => 0.0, 6.06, 6.15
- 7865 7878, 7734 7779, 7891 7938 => -0.5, 6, 5.86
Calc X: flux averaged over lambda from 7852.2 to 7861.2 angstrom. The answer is 5.51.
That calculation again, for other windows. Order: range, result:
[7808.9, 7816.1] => 5.96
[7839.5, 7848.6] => 5.67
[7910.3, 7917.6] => 5.64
